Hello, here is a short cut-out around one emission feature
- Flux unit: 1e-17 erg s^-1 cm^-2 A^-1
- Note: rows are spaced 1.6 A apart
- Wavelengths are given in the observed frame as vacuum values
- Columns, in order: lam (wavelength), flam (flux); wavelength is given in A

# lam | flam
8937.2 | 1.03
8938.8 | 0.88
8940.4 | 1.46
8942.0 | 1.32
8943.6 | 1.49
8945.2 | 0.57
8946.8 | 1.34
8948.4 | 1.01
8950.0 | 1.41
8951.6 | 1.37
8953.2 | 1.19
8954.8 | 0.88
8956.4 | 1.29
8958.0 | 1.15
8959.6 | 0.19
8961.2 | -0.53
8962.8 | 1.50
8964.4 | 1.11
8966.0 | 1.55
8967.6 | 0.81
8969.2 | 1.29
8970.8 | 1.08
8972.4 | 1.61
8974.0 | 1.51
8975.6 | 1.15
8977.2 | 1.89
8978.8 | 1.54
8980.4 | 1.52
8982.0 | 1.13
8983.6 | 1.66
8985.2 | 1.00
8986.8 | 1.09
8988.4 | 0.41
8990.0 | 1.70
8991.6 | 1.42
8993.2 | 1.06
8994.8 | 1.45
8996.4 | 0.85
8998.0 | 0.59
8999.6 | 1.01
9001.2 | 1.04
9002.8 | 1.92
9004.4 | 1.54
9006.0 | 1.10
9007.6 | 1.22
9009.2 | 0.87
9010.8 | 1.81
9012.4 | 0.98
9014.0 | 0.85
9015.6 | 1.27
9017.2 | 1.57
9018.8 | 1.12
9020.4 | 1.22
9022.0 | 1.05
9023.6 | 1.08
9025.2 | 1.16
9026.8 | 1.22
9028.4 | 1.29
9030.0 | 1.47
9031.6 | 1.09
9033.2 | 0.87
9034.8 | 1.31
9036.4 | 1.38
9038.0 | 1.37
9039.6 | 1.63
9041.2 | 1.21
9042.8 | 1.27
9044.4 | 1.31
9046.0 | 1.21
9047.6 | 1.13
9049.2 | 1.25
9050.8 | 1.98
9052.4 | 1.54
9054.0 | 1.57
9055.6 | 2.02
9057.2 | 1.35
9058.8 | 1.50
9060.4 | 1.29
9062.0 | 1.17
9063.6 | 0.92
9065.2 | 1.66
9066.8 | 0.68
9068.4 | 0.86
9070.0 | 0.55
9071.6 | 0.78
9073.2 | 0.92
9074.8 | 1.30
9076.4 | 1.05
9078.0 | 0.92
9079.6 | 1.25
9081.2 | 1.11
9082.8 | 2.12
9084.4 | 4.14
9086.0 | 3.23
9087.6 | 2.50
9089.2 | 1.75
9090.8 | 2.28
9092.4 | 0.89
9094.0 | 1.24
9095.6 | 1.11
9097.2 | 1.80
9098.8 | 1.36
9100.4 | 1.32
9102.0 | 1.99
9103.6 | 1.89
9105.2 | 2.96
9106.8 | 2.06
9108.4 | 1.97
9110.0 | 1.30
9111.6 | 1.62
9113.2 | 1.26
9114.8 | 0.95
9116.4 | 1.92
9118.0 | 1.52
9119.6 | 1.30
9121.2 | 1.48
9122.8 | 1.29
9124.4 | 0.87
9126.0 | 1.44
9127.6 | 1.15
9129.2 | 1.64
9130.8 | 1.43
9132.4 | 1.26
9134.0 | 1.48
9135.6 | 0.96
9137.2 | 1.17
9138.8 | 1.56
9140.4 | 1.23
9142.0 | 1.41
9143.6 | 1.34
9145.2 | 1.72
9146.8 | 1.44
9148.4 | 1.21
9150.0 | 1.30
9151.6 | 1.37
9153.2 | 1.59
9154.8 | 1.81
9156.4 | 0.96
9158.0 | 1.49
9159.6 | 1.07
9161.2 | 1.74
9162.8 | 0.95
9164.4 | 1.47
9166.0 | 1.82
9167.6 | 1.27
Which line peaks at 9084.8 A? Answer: [S II] 6716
